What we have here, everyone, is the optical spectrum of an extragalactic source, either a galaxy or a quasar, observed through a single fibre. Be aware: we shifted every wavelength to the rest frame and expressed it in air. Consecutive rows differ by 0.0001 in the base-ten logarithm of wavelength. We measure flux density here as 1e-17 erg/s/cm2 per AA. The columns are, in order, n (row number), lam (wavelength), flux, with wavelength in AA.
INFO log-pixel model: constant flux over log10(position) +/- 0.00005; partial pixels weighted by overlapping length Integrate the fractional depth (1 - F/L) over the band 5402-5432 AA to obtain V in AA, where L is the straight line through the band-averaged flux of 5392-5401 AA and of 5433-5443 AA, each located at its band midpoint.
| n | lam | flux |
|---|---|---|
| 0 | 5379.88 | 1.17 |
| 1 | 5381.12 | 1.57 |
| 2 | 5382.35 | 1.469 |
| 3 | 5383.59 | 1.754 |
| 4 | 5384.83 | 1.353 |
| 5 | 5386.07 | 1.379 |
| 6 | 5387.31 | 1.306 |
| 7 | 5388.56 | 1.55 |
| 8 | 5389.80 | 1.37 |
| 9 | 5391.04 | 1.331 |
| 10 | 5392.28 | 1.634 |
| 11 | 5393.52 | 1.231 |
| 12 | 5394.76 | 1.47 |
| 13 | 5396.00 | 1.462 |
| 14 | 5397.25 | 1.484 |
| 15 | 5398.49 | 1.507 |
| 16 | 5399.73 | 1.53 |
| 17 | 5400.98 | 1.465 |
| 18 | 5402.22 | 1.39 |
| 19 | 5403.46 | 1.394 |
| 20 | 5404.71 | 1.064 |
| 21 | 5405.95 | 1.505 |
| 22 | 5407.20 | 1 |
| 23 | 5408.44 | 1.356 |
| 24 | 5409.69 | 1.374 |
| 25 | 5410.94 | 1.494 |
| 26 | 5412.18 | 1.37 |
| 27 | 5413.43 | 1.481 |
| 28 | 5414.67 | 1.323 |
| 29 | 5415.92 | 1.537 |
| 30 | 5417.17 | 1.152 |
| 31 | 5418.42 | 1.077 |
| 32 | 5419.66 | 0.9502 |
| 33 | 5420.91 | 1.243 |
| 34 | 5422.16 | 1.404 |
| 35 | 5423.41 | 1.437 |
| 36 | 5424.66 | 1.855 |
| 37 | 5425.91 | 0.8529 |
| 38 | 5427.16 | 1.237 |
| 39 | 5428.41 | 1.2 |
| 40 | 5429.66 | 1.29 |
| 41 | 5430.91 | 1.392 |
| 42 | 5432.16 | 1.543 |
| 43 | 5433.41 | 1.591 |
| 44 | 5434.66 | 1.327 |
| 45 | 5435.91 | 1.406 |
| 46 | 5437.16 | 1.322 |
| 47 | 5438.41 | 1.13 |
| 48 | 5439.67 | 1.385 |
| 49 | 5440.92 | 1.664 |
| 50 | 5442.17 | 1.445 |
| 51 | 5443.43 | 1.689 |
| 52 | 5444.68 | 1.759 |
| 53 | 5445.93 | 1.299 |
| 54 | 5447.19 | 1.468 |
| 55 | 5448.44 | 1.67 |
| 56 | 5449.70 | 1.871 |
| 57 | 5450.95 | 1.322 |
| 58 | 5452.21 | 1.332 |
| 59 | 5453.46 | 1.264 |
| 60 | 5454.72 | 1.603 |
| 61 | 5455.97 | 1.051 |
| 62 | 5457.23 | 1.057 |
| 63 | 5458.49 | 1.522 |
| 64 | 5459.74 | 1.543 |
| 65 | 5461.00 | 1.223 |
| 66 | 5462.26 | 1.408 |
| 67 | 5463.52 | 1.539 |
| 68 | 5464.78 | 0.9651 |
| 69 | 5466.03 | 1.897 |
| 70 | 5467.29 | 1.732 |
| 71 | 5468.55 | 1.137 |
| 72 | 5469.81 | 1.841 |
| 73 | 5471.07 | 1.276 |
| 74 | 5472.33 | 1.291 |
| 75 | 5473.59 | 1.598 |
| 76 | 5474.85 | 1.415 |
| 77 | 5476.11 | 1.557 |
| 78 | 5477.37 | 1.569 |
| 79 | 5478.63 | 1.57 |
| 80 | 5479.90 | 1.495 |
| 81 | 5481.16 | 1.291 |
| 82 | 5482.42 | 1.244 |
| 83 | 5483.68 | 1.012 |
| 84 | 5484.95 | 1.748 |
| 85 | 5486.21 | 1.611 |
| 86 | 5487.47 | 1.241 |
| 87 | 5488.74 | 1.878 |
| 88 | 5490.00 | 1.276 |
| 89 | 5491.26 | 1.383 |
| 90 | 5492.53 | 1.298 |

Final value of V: 2.7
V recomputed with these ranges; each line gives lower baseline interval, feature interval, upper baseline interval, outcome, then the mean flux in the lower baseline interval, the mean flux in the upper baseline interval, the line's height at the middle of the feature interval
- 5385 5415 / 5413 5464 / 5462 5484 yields 1.2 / 1.39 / 1.44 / 1.42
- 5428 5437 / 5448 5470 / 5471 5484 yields -0.5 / 1.39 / 1.41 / 1.4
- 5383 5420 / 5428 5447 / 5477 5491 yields -0.3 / 1.38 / 1.44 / 1.41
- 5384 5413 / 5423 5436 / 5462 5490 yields 0.5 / 1.39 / 1.47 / 1.42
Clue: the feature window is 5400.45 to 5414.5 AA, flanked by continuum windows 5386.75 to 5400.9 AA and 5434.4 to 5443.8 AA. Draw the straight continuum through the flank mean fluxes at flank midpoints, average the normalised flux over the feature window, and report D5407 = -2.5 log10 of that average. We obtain 0.064 mag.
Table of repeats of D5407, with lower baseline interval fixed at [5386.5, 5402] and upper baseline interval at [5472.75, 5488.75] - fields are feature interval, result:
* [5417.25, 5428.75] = 0.16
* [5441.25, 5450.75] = -0.10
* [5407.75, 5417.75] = 0.05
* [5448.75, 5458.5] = 0.06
